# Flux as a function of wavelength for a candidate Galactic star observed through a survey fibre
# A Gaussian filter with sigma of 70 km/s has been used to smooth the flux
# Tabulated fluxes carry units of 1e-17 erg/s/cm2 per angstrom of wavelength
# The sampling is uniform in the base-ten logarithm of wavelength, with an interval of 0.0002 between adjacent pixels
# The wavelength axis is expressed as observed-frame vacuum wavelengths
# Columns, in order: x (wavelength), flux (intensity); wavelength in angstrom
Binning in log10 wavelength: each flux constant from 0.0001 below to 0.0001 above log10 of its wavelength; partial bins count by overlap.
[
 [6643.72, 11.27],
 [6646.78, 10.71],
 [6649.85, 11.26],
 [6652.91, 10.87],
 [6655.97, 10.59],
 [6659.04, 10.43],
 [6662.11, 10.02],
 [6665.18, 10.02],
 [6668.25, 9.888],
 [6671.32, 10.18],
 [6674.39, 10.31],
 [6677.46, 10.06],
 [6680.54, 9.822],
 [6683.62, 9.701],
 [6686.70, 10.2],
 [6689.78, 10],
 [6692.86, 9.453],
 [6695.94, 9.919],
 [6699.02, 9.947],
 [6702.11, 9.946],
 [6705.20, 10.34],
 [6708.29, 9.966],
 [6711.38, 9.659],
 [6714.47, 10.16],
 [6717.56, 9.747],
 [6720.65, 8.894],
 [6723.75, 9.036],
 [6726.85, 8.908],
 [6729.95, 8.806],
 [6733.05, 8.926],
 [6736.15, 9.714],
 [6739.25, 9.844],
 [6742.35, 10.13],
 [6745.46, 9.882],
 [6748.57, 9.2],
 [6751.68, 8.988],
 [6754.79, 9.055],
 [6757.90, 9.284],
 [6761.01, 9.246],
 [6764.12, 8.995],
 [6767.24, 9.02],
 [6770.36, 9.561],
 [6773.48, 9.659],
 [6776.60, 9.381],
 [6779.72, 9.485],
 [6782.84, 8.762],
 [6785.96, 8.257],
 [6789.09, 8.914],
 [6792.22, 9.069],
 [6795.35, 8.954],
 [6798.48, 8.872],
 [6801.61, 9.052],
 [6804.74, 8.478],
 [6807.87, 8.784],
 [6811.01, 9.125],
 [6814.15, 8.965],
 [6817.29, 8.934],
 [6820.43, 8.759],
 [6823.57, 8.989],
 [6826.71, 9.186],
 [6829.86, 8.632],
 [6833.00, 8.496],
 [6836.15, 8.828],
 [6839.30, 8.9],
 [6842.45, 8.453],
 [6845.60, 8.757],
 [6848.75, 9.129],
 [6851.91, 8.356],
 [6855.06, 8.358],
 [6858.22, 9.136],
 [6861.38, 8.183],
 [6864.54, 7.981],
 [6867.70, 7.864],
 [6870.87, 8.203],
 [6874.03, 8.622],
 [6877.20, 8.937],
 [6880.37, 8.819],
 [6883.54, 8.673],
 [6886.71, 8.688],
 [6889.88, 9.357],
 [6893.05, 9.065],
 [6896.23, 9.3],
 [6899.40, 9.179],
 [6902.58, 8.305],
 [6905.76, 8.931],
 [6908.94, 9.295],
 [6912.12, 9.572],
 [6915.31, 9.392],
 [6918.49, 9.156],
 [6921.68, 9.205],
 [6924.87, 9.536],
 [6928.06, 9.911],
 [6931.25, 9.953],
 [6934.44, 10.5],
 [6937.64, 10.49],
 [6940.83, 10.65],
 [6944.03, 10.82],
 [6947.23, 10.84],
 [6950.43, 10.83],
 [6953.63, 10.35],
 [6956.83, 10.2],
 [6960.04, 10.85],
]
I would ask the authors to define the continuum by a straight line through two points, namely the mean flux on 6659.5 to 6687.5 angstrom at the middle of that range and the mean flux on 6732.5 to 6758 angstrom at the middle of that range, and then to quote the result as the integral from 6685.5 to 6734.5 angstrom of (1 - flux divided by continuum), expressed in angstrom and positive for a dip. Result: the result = 0.7 angstrom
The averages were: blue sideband 10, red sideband 9.48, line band 9.62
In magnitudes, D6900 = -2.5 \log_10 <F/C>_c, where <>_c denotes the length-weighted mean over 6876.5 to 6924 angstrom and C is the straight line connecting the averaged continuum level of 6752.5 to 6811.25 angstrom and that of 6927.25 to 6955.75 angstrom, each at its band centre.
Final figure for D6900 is 0.12 mag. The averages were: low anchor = 9.05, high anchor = 10.5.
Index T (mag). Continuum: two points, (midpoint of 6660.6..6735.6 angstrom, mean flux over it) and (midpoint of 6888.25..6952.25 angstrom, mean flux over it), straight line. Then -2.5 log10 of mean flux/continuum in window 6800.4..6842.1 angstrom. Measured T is 0.10 mag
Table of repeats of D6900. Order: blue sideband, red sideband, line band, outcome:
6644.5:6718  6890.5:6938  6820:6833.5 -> 0.100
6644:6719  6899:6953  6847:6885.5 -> 0.163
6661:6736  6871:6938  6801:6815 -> 0.072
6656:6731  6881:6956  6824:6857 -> 0.116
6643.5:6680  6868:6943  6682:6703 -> 0.043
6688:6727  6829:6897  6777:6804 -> 0.027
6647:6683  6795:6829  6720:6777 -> 0.025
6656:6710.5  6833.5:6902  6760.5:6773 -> 0.021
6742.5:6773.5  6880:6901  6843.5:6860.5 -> 0.048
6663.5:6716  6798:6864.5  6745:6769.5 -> 0.024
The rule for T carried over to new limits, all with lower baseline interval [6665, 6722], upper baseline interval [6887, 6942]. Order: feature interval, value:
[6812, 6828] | 0.082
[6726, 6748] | 0.041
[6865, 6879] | 0.145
